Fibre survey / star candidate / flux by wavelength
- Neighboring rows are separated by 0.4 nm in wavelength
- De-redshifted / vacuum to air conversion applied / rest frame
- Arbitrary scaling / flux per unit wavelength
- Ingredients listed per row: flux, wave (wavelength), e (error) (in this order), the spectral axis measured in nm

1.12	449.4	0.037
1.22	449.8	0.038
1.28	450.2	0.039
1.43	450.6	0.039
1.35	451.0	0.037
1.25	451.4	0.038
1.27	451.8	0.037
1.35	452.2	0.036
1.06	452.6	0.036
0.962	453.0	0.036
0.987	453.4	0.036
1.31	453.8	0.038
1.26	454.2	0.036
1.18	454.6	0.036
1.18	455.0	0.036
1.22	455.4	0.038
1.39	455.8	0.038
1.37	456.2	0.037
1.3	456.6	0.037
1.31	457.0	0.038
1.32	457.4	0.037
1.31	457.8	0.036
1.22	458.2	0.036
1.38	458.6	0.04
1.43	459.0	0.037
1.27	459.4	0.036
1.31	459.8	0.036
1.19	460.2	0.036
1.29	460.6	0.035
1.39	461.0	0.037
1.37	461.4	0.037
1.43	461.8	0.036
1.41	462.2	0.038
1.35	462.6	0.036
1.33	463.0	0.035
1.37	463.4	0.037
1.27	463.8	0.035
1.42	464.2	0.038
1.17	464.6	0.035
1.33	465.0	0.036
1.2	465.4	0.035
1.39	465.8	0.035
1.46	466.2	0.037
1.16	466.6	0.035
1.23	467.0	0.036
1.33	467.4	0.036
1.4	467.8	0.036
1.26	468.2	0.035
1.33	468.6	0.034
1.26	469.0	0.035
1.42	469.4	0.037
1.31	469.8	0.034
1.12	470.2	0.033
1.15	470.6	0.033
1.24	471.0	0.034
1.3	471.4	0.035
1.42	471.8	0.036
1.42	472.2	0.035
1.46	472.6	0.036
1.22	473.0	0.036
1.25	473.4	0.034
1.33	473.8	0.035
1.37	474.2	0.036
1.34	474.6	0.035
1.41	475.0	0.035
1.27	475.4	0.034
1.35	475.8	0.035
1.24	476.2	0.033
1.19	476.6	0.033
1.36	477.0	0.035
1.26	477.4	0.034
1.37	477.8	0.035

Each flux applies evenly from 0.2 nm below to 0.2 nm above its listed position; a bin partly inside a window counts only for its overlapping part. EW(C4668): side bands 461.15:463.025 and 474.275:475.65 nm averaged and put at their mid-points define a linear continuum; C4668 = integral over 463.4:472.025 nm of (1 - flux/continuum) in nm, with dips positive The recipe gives 0.44 nm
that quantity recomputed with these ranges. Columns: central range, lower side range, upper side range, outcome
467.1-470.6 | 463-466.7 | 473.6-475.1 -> 0.10 nm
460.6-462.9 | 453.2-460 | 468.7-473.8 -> -0.17 nm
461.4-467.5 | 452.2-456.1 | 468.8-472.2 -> -0.37 nm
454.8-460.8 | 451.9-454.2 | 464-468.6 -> -0.46 nm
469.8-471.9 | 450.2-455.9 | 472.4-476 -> 0.12 nm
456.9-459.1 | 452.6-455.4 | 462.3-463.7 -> -0.16 nm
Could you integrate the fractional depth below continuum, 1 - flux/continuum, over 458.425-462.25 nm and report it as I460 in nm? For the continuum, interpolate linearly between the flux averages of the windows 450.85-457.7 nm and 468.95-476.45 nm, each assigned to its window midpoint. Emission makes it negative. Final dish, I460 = -0.25 nm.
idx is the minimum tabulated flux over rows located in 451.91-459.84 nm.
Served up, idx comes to 0.962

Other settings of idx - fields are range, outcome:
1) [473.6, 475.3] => 1.33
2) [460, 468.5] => 1.16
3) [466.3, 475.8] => 1.12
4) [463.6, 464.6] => 1.17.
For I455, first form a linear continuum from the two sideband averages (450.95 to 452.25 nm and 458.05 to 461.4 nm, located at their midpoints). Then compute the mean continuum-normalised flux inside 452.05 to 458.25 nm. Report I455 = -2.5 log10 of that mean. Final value 0.06 mag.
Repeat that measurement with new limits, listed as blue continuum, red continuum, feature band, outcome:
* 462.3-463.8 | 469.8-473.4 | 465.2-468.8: 0.01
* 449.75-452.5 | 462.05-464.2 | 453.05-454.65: 0.13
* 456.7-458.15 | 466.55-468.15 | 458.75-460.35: -0.01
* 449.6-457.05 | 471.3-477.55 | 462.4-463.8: -0.05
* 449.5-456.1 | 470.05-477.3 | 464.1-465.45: -0.01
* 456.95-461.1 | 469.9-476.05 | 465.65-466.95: -0.01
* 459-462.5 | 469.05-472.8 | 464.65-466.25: 0.01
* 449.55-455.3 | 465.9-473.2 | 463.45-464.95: -0.02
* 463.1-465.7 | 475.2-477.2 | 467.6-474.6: -0.02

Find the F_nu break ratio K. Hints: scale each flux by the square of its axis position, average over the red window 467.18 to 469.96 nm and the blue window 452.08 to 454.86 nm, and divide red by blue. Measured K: 1.2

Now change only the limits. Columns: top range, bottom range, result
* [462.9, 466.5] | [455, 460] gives 1.04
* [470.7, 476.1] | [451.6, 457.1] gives 1.18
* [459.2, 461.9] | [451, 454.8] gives 1.15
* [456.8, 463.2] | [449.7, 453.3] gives 1.12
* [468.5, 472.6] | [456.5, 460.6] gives 1.05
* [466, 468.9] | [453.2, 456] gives 1.14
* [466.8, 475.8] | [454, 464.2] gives 1.05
